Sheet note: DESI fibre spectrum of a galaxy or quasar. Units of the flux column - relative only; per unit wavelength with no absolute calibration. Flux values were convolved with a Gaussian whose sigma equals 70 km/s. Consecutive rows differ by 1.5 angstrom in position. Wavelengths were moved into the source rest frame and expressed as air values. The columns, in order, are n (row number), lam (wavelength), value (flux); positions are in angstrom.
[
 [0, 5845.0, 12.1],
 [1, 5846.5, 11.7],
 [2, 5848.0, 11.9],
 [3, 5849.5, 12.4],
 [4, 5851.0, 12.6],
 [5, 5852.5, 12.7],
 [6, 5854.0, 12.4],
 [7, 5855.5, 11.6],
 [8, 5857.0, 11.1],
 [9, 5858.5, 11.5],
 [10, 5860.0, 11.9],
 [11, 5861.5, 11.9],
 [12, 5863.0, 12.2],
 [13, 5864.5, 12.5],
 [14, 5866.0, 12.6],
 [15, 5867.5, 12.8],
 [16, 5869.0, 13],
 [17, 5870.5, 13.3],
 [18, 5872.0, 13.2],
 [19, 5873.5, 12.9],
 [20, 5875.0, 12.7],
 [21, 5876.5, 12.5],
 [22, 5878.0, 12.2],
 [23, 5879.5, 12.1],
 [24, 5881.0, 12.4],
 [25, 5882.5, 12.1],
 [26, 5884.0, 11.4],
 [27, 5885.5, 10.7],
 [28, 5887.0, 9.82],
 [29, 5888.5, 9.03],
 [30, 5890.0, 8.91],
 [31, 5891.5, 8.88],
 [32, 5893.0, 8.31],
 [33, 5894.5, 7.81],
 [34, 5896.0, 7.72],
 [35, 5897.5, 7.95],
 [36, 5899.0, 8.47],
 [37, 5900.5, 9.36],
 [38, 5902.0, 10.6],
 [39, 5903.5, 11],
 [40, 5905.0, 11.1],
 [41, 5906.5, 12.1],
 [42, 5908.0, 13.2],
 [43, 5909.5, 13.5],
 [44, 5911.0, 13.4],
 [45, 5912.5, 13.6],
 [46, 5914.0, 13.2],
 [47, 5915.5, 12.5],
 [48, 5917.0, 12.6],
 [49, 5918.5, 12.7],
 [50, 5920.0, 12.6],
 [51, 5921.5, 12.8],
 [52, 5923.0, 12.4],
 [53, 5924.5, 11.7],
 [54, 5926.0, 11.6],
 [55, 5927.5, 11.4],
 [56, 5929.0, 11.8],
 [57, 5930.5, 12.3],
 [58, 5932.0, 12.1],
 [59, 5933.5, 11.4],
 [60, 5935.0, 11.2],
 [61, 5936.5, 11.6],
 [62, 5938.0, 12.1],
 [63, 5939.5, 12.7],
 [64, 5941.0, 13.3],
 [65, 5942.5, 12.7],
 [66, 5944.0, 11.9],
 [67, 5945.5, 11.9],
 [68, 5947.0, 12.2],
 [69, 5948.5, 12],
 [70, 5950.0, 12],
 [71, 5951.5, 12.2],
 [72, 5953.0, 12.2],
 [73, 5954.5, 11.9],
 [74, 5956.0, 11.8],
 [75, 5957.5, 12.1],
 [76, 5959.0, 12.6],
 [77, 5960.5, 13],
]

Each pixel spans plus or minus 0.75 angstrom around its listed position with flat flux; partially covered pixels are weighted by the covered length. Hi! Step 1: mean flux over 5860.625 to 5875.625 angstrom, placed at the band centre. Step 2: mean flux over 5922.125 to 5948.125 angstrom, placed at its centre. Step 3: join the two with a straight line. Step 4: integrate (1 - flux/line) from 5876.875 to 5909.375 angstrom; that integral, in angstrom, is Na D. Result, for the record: 5.52 angstrom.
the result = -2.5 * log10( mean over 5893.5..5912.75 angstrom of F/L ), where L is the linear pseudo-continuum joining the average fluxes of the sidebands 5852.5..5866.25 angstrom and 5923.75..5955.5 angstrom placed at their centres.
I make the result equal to 0.13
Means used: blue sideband 12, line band 10.6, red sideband 12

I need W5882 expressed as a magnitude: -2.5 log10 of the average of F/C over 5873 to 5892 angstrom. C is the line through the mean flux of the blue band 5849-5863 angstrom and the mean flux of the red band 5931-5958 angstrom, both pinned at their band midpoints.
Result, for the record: 0.08 mag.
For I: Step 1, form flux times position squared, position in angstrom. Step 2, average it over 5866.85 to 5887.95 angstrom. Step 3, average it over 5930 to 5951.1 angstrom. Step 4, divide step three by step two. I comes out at 1.0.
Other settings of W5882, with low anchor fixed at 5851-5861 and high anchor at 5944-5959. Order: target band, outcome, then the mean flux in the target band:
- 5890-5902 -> 0.37 mag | 8.53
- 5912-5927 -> -0.05 mag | 12.5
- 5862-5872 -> -0.07 mag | 12.7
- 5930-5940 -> 0.01 mag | 11.9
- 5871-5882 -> -0.06 mag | 12.6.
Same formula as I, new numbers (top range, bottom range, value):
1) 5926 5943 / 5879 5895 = 1.21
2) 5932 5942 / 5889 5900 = 1.47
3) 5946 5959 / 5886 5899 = 1.44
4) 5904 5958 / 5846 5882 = 1.02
